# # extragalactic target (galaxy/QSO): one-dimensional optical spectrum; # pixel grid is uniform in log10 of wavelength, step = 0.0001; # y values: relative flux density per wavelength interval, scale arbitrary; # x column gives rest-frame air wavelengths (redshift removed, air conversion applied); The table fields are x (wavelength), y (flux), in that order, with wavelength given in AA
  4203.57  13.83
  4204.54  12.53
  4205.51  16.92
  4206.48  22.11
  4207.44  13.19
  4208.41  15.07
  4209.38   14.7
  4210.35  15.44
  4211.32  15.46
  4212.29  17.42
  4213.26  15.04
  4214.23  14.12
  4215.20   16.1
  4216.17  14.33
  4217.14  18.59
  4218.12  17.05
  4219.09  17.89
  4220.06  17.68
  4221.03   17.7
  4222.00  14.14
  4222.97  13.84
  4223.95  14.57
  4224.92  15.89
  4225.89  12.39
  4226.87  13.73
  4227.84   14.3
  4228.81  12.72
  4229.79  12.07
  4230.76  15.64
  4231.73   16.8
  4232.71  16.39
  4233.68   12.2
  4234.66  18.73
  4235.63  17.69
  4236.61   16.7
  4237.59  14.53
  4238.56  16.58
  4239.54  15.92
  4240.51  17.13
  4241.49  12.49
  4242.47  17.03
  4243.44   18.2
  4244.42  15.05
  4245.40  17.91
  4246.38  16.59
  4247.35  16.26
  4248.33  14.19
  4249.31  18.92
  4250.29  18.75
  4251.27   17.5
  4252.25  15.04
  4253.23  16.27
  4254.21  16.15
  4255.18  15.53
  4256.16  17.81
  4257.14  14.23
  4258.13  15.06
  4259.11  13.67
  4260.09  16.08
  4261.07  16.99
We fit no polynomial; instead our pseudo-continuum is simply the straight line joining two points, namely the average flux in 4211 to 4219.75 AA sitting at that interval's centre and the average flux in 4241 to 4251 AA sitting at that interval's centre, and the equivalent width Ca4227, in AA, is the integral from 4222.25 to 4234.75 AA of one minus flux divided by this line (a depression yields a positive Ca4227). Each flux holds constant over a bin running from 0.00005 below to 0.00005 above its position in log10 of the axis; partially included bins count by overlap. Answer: 1.5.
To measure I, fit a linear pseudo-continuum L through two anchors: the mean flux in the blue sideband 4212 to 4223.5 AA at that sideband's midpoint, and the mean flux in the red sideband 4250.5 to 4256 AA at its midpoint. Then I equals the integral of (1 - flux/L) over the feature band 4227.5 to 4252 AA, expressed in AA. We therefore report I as 0.38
